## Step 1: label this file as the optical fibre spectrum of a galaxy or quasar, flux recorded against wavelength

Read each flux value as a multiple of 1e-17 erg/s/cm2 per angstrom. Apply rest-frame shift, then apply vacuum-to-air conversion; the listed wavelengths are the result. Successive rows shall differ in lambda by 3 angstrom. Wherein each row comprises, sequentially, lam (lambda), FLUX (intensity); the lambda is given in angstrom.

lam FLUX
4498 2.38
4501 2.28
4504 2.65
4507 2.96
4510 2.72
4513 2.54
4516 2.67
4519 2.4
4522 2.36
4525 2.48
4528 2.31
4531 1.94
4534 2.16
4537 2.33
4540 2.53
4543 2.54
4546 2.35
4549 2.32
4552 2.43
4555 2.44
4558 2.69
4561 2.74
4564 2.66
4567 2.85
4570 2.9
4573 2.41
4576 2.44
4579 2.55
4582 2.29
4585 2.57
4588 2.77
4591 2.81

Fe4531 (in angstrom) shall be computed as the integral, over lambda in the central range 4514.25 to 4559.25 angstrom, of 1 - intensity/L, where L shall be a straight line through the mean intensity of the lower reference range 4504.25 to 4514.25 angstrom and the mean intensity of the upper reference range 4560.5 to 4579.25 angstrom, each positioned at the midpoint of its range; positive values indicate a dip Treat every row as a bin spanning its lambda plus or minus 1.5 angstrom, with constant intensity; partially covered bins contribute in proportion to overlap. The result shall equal 5.0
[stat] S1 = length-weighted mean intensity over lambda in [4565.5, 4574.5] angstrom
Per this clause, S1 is 2.72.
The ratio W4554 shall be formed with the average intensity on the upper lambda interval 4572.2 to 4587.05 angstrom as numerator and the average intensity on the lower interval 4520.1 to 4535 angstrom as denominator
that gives 1.09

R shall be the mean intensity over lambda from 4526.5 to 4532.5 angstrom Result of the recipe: 2.12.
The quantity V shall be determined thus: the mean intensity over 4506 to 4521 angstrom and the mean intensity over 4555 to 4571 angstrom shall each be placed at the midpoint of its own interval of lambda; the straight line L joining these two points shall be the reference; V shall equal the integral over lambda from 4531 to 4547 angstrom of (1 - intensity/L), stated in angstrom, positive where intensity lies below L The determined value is 2.1 angstrom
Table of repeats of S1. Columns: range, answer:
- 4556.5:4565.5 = 2.7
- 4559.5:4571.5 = 2.79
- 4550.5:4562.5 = 2.57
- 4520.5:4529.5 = 2.38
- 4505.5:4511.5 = 2.84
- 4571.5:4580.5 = 2.47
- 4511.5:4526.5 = 2.49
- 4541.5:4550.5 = 2.4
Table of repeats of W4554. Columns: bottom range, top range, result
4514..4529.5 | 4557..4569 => 1.12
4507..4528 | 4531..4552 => 0.92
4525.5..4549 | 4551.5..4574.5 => 1.14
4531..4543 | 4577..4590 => 1.10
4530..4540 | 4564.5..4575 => 1.22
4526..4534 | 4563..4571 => 1.30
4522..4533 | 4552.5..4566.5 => 1.17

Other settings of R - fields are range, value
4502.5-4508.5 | 2.8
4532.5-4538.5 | 2.25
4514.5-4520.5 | 2.53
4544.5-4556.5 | 2.39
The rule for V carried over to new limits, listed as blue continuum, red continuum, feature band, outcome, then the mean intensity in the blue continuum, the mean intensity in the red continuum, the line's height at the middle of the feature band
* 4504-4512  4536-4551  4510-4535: 2.4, 2.79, 2.42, 2.64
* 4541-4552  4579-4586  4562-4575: -1.4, 2.41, 2.45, 2.43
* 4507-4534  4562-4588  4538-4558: 0.5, 2.44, 2.6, 2.52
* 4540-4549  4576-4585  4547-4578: -1.8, 2.44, 2.45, 2.44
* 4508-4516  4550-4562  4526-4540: 2.0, 2.66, 2.56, 2.61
